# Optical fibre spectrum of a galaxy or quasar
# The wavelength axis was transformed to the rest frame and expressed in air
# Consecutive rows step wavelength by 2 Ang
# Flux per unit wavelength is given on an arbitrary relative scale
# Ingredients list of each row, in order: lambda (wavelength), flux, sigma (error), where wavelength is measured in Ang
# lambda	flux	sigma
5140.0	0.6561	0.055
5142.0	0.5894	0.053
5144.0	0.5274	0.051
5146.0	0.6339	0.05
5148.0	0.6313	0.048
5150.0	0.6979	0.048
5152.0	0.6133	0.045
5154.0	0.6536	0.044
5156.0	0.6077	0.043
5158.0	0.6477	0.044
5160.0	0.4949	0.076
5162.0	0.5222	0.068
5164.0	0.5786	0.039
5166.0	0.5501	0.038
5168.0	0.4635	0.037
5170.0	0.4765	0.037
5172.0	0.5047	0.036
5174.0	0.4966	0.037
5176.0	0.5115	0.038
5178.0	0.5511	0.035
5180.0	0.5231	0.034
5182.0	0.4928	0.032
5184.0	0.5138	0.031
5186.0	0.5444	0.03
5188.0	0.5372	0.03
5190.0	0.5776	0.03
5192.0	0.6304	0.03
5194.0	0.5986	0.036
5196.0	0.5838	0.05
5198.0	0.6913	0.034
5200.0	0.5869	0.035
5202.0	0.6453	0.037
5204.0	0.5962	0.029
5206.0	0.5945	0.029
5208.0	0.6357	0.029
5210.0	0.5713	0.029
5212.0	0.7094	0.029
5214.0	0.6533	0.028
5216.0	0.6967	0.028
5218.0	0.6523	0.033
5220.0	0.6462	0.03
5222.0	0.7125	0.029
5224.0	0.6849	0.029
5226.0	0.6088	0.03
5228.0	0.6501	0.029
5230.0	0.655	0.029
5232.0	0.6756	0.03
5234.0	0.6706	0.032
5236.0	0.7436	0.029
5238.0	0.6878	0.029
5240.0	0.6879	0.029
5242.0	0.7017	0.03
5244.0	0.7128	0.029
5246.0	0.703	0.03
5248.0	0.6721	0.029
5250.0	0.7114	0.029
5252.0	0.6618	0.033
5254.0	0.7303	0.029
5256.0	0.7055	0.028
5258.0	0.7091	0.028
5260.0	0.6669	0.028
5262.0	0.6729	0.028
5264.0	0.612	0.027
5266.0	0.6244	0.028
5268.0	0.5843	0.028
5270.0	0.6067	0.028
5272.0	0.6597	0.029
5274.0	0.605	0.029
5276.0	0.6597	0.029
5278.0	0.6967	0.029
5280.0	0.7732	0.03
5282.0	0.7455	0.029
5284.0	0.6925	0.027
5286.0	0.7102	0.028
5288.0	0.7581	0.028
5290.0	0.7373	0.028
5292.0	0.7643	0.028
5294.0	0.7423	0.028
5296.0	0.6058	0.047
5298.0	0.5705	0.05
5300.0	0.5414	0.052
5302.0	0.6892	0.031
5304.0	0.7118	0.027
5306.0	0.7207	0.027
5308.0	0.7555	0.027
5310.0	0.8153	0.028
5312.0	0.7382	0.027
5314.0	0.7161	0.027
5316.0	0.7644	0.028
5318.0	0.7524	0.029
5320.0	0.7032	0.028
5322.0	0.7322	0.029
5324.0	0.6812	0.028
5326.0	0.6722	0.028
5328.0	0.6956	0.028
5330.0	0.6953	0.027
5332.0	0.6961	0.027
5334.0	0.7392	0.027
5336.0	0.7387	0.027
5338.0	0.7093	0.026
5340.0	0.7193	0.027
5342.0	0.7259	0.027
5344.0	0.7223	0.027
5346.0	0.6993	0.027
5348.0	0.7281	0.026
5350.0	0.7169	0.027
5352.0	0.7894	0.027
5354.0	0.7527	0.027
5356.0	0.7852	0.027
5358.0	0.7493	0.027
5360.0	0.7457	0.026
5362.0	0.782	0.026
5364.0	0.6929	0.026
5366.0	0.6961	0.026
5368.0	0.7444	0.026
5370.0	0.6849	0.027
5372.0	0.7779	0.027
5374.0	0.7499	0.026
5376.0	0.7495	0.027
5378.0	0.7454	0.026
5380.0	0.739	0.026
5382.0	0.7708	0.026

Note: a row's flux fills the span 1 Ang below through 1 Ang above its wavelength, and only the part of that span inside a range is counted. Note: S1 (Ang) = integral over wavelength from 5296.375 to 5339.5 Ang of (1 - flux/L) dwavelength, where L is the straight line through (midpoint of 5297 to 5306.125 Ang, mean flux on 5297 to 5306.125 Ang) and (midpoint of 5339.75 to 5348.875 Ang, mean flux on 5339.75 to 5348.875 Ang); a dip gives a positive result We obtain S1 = -2.3 Ang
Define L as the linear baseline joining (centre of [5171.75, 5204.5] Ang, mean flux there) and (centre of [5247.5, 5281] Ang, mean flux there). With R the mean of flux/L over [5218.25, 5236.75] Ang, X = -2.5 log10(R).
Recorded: -0.09 mag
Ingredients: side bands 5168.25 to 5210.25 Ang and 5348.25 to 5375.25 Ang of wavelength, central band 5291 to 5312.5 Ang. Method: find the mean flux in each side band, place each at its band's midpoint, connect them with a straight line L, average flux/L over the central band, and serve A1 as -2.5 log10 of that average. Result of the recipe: -0.02 mag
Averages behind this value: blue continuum 0.563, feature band 0.695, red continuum 0.743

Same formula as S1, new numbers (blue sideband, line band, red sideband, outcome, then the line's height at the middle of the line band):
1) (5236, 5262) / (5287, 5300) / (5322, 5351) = 0.36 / 0.704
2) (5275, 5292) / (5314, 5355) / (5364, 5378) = 0.39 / 0.729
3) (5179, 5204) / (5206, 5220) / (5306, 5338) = -1.07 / 0.602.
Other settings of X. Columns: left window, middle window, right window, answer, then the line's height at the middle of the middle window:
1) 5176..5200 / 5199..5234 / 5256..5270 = -0.09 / 0.597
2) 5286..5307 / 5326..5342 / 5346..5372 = 0.01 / 0.718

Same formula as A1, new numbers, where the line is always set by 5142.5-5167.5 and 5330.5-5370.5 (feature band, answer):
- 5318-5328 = 0.014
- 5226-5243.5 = -0.050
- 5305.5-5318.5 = -0.073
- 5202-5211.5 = 0.035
